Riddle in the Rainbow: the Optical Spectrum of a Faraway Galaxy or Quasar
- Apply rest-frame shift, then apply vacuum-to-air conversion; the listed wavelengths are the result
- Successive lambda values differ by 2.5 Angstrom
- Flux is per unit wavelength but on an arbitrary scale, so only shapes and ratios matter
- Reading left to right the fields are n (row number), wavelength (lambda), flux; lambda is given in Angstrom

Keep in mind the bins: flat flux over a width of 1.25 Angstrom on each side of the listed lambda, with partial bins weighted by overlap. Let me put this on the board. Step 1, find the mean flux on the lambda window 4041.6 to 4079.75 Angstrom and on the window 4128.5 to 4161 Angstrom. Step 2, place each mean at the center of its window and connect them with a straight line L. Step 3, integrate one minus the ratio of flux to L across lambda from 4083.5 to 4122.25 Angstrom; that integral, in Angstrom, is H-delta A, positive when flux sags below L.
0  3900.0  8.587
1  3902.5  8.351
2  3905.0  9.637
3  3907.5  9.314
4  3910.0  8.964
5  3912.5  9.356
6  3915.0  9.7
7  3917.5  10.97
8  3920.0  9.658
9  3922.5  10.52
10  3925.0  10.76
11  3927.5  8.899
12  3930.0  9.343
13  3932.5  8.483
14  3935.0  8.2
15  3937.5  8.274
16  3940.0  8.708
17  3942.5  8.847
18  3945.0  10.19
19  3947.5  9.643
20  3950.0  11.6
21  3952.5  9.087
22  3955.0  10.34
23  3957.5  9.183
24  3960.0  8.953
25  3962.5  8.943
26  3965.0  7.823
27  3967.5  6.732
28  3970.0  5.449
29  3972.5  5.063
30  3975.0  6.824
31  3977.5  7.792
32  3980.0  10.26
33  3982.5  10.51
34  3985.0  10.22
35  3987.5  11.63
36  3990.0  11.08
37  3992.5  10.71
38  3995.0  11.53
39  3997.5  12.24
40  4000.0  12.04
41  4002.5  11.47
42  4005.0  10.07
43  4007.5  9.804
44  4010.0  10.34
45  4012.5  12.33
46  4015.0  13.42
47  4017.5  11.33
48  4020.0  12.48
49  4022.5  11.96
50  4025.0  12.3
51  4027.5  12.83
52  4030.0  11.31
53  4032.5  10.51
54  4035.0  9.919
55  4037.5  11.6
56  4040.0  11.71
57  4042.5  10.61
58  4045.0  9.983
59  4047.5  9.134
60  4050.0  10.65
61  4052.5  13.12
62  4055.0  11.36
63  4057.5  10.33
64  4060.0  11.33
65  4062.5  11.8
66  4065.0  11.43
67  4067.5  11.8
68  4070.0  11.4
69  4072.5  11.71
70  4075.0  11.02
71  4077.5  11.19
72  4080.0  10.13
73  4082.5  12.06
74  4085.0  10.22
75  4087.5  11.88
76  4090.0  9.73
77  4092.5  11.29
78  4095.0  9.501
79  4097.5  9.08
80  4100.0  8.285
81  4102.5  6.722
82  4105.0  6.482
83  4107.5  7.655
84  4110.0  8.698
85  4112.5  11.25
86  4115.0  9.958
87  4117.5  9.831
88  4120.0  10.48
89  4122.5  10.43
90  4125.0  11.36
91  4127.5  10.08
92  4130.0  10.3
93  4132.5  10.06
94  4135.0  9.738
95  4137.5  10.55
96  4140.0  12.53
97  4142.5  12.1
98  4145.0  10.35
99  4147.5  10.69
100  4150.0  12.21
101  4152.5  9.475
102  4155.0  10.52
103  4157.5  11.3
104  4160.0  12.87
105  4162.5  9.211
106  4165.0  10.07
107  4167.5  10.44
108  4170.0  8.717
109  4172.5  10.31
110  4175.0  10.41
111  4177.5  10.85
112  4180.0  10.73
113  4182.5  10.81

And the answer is 5.56 Angstrom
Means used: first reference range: 11.1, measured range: 9.45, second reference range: 11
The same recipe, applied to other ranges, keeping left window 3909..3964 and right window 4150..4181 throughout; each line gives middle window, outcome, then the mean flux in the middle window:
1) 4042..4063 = -1.93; 10.9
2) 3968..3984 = 3.33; 7.65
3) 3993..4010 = -2.35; 11.1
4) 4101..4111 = 2.78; 7.38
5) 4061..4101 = -2.76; 10.8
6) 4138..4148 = -0.99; 11.4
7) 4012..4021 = -2.35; 12.4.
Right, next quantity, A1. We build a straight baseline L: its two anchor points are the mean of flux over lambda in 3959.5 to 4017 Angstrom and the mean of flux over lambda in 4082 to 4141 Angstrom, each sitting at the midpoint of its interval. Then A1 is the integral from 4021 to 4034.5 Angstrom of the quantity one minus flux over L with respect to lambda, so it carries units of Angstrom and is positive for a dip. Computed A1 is -2.5 Angstrom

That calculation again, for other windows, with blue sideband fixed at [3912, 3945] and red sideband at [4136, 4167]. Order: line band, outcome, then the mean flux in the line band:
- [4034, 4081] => -3.5 Angstrom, 11.1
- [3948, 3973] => 3.0 Angstrom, 8.45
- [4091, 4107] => 3.1 Angstrom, 8.54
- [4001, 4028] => -4.4 Angstrom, 11.6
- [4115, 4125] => 0.4 Angstrom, 10.3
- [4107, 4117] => 1.1 Angstrom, 9.55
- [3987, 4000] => -2.2 Angstrom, 11.5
